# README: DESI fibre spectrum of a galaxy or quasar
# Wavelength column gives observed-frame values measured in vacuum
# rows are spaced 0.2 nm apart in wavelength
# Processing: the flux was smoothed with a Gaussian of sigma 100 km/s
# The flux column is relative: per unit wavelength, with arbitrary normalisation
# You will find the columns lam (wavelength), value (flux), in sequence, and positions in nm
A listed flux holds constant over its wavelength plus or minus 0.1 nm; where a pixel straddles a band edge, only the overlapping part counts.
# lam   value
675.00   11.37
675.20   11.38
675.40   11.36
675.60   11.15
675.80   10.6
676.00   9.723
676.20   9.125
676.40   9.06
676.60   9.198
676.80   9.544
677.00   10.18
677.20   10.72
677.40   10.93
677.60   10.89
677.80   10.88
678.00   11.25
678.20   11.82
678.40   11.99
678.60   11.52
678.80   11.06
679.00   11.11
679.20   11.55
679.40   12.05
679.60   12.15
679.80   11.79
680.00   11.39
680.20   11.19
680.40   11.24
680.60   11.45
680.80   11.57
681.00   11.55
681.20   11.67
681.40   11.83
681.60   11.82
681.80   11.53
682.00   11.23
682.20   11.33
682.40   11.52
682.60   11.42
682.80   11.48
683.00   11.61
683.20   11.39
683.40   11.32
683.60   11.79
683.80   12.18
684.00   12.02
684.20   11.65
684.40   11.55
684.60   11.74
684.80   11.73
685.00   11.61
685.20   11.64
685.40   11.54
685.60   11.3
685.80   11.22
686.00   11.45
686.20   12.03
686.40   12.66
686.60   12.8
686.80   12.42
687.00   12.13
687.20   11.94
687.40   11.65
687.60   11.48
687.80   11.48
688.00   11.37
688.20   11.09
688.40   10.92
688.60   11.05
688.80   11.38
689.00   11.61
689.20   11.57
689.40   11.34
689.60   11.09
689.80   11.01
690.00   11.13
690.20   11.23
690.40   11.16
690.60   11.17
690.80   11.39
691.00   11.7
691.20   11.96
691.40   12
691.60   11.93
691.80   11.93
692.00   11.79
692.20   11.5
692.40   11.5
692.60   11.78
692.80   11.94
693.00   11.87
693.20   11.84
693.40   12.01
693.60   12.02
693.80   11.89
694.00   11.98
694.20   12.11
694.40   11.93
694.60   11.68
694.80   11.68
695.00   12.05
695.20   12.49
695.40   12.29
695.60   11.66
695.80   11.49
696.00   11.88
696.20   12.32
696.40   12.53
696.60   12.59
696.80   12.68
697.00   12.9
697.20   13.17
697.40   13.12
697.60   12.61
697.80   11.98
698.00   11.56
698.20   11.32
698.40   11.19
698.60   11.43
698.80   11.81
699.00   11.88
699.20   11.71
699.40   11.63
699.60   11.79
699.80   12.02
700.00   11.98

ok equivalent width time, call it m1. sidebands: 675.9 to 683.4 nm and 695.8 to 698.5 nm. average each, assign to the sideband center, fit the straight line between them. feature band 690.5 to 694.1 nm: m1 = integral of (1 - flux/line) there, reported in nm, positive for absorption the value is 0.05 nm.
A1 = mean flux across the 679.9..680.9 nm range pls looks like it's 11.4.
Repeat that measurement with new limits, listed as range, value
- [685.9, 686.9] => 12.3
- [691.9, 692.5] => 11.6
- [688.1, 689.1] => 11.2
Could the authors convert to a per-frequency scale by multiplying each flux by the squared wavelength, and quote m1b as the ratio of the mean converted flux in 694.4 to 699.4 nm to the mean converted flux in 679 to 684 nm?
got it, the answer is 1.09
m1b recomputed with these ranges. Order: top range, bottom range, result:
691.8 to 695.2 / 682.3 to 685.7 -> 1.05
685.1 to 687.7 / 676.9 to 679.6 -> 1.08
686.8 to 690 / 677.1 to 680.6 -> 1.03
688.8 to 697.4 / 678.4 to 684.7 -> 1.06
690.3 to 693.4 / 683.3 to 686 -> 1.03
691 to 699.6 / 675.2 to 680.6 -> 1.15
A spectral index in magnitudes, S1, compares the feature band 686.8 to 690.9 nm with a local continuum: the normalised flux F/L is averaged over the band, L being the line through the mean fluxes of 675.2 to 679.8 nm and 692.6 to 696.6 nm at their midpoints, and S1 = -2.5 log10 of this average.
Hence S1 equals 0.02 mag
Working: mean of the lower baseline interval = 10.8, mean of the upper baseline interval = 12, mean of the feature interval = 11.4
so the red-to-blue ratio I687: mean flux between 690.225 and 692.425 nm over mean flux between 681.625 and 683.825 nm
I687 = 1.01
